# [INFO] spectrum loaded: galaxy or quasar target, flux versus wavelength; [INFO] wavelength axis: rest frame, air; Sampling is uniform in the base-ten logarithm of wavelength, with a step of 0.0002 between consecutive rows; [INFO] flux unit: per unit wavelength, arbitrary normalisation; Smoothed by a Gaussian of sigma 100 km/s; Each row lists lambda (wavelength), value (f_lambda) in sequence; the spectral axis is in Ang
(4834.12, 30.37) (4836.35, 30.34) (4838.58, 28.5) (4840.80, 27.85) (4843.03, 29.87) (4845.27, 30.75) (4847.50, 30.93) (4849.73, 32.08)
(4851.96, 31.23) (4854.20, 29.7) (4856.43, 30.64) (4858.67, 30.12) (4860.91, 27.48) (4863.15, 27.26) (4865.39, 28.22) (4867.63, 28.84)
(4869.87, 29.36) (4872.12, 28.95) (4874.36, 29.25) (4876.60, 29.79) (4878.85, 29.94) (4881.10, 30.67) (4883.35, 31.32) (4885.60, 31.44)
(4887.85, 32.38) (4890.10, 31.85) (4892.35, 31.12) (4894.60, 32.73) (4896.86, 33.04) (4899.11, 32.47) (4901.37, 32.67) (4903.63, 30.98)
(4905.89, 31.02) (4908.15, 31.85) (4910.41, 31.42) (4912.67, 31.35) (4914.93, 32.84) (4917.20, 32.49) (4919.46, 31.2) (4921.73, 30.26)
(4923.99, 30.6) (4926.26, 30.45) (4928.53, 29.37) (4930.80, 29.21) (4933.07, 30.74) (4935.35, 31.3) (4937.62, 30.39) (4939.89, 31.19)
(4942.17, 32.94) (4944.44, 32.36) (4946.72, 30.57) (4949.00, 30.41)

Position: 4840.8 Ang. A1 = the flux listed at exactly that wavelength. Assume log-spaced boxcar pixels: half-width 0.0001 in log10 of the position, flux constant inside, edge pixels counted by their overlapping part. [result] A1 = 27.85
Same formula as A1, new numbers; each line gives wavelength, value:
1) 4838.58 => 28.5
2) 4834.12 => 30.37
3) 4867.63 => 28.84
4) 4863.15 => 27.26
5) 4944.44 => 32.36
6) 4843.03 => 29.87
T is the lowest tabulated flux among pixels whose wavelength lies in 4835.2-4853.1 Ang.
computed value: 27.85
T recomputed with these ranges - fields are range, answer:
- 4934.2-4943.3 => 30.39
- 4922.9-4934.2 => 29.21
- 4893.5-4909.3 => 30.98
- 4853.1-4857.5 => 29.7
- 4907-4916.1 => 31.35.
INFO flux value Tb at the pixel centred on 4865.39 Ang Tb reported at 28.22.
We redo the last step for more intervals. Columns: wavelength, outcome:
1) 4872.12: 28.95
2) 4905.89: 31.02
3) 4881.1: 30.67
